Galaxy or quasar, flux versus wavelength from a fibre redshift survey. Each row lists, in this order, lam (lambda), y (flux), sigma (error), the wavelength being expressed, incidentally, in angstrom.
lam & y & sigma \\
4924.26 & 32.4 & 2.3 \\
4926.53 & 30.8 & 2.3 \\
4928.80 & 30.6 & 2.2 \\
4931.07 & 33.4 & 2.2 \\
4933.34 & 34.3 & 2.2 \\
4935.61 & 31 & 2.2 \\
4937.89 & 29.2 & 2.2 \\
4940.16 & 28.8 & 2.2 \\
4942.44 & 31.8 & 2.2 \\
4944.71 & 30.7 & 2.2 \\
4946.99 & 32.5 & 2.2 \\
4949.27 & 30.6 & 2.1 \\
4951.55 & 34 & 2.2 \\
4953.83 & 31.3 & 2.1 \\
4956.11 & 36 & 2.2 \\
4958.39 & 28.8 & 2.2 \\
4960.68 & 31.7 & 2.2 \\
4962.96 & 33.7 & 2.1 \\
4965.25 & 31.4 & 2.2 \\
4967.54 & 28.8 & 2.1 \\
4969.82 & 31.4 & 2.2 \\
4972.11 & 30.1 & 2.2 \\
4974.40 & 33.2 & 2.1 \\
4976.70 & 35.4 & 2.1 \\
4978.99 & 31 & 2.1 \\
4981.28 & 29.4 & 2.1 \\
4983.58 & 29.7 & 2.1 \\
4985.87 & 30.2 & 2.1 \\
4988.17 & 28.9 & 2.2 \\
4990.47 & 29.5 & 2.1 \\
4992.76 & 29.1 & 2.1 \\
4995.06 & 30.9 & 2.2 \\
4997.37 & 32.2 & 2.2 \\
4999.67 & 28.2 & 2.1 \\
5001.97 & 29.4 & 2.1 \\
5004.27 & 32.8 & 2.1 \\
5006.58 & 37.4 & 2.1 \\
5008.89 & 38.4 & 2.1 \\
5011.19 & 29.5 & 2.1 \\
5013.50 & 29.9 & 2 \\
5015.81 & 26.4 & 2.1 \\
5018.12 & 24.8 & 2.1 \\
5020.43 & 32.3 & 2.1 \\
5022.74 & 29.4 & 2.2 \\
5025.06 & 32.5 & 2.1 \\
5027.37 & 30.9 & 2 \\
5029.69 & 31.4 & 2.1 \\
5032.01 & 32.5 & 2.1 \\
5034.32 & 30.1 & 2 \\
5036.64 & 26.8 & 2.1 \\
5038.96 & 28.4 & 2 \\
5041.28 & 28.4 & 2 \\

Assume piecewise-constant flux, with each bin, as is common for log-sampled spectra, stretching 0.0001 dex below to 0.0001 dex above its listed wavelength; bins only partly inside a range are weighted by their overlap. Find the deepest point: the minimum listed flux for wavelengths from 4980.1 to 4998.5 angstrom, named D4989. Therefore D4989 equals 28.9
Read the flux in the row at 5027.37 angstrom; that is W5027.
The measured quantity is 30.9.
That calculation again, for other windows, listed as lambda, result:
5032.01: 32.5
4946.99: 32.5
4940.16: 28.8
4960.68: 31.7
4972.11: 30.1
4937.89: 29.2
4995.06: 30.9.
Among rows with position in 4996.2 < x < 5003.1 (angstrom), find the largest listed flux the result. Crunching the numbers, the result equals 32.2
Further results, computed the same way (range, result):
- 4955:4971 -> 36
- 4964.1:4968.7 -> 31.4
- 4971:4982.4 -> 35.4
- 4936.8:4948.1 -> 32.5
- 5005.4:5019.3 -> 38.4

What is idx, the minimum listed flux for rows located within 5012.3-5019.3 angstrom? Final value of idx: 24.8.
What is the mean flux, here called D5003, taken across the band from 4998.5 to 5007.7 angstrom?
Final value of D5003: 31.9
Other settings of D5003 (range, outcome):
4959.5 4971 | 31.4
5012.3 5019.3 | 27.1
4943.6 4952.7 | 31.9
